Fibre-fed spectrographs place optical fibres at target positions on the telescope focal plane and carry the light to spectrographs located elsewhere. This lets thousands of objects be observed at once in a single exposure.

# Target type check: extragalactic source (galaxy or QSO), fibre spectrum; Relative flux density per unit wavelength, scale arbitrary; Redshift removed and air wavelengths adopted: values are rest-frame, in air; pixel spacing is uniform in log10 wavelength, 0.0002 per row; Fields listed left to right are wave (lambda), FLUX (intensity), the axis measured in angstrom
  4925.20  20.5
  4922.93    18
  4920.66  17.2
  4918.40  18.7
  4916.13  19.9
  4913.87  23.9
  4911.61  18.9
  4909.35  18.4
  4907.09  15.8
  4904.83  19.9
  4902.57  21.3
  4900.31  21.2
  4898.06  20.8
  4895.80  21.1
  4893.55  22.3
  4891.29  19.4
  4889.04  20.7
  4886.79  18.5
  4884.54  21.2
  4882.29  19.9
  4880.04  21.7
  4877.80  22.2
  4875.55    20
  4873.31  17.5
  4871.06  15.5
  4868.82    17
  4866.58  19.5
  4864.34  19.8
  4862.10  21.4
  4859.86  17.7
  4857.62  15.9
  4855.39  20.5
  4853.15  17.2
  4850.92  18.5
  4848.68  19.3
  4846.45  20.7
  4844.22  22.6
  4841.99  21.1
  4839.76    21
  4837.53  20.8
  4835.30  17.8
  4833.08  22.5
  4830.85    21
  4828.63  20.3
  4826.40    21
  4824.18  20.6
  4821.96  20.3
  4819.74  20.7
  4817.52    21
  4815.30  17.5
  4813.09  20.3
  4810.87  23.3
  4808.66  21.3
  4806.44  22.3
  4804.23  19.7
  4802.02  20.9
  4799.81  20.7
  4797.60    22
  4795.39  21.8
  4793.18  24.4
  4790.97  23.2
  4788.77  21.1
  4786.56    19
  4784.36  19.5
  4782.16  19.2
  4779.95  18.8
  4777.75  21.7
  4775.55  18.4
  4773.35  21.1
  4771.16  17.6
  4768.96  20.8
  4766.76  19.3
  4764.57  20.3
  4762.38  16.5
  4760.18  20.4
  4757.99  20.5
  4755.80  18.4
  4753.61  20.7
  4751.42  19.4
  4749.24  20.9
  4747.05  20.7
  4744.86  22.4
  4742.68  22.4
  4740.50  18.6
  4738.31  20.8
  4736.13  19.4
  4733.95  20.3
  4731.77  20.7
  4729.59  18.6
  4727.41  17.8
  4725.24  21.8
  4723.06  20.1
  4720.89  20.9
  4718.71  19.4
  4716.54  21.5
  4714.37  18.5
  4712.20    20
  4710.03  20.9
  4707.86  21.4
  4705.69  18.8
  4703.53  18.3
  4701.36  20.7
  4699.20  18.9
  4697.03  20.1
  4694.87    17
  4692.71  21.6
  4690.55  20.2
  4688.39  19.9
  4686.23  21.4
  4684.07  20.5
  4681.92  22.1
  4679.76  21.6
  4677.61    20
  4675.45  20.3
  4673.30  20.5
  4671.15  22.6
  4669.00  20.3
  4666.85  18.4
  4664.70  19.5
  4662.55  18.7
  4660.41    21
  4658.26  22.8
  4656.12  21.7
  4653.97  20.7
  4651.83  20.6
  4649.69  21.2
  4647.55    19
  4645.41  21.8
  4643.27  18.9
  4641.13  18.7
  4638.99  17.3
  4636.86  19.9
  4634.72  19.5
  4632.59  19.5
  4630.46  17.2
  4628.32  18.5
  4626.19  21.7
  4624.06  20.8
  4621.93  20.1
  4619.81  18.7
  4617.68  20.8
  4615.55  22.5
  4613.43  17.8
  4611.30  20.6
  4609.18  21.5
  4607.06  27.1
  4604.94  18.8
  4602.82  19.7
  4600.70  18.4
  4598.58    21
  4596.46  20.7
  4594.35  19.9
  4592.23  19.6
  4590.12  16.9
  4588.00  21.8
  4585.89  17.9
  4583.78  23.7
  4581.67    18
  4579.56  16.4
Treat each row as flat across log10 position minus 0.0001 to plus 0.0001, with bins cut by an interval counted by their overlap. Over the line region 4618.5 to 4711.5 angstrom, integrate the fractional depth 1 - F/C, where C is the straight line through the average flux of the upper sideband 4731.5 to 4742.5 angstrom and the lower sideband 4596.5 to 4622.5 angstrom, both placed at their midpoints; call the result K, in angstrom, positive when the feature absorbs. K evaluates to 1.4 angstrom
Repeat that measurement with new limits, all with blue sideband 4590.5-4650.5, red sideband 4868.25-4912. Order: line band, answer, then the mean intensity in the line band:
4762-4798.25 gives -0.9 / 20.3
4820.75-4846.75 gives -1.4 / 20.8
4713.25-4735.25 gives -0.1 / 20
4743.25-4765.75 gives -0.2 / 20.1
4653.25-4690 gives -1.4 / 20.7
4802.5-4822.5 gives -0.9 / 20.7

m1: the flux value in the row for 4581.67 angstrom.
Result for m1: 18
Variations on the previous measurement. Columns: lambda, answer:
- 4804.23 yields 19.7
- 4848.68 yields 19.3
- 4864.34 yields 19.8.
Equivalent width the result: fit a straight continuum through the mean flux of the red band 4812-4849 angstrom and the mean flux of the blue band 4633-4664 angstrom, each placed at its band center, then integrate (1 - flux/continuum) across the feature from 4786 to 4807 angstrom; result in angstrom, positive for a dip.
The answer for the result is -1.13 angstrom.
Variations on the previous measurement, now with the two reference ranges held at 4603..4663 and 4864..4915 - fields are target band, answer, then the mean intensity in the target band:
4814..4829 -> -0.2 angstrom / 20.2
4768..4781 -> 0.2 angstrom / 19.7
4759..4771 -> 0.4 angstrom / 19.3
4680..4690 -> -0.4 angstrom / 21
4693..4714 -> 0.6 angstrom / 19.6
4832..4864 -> 0.2 angstrom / 19.8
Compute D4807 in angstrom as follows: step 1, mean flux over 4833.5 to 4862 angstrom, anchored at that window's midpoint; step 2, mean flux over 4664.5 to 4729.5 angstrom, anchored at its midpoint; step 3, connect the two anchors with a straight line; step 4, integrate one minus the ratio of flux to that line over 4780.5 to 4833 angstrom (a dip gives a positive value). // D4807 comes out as -3.2 angstrom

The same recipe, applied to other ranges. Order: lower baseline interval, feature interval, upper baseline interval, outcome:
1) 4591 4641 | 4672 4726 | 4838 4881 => -1.16 angstrom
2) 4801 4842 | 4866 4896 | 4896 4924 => 0.31 angstrom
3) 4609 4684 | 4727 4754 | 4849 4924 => -0.49 angstrom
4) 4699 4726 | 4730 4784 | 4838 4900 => 0.19 angstrom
